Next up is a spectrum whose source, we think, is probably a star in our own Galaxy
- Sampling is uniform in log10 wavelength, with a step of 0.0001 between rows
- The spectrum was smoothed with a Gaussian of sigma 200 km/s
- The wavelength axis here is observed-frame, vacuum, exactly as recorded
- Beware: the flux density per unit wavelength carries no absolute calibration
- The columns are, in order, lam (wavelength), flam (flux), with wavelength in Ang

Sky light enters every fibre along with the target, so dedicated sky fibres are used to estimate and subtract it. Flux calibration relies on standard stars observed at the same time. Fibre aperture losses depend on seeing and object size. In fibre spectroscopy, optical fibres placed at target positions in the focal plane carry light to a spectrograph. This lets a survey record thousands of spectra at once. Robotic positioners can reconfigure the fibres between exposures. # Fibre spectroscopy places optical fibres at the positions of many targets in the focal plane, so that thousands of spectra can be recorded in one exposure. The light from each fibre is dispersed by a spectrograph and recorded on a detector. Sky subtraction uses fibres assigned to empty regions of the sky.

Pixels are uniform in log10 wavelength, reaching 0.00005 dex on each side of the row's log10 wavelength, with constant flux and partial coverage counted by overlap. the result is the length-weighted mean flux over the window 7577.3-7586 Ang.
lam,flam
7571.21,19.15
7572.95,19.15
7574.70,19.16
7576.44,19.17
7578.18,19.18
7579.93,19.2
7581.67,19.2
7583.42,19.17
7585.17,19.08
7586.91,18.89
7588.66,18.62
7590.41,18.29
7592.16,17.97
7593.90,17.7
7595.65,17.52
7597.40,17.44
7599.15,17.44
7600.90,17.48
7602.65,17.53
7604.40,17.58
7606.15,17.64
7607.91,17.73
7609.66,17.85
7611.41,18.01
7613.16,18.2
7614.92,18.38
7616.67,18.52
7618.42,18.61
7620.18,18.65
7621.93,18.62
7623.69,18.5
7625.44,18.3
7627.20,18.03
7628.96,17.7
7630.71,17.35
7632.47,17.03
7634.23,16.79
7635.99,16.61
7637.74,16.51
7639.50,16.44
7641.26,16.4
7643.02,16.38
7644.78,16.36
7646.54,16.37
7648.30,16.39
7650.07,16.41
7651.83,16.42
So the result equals 19.2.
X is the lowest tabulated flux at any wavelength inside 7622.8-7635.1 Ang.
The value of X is 16.79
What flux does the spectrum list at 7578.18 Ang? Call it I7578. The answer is 19.18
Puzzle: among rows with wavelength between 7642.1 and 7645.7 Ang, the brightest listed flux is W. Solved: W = 16.38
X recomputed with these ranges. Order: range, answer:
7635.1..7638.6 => 16.51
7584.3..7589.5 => 18.62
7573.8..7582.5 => 19.16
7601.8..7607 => 17.53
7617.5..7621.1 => 18.61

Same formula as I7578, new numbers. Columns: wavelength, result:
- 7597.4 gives 17.44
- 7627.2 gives 18.03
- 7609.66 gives 17.85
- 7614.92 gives 18.38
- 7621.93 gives 18.62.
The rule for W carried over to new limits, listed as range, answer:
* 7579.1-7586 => 19.2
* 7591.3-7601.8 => 17.97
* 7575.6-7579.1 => 19.18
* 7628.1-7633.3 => 17.7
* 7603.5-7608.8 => 17.73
